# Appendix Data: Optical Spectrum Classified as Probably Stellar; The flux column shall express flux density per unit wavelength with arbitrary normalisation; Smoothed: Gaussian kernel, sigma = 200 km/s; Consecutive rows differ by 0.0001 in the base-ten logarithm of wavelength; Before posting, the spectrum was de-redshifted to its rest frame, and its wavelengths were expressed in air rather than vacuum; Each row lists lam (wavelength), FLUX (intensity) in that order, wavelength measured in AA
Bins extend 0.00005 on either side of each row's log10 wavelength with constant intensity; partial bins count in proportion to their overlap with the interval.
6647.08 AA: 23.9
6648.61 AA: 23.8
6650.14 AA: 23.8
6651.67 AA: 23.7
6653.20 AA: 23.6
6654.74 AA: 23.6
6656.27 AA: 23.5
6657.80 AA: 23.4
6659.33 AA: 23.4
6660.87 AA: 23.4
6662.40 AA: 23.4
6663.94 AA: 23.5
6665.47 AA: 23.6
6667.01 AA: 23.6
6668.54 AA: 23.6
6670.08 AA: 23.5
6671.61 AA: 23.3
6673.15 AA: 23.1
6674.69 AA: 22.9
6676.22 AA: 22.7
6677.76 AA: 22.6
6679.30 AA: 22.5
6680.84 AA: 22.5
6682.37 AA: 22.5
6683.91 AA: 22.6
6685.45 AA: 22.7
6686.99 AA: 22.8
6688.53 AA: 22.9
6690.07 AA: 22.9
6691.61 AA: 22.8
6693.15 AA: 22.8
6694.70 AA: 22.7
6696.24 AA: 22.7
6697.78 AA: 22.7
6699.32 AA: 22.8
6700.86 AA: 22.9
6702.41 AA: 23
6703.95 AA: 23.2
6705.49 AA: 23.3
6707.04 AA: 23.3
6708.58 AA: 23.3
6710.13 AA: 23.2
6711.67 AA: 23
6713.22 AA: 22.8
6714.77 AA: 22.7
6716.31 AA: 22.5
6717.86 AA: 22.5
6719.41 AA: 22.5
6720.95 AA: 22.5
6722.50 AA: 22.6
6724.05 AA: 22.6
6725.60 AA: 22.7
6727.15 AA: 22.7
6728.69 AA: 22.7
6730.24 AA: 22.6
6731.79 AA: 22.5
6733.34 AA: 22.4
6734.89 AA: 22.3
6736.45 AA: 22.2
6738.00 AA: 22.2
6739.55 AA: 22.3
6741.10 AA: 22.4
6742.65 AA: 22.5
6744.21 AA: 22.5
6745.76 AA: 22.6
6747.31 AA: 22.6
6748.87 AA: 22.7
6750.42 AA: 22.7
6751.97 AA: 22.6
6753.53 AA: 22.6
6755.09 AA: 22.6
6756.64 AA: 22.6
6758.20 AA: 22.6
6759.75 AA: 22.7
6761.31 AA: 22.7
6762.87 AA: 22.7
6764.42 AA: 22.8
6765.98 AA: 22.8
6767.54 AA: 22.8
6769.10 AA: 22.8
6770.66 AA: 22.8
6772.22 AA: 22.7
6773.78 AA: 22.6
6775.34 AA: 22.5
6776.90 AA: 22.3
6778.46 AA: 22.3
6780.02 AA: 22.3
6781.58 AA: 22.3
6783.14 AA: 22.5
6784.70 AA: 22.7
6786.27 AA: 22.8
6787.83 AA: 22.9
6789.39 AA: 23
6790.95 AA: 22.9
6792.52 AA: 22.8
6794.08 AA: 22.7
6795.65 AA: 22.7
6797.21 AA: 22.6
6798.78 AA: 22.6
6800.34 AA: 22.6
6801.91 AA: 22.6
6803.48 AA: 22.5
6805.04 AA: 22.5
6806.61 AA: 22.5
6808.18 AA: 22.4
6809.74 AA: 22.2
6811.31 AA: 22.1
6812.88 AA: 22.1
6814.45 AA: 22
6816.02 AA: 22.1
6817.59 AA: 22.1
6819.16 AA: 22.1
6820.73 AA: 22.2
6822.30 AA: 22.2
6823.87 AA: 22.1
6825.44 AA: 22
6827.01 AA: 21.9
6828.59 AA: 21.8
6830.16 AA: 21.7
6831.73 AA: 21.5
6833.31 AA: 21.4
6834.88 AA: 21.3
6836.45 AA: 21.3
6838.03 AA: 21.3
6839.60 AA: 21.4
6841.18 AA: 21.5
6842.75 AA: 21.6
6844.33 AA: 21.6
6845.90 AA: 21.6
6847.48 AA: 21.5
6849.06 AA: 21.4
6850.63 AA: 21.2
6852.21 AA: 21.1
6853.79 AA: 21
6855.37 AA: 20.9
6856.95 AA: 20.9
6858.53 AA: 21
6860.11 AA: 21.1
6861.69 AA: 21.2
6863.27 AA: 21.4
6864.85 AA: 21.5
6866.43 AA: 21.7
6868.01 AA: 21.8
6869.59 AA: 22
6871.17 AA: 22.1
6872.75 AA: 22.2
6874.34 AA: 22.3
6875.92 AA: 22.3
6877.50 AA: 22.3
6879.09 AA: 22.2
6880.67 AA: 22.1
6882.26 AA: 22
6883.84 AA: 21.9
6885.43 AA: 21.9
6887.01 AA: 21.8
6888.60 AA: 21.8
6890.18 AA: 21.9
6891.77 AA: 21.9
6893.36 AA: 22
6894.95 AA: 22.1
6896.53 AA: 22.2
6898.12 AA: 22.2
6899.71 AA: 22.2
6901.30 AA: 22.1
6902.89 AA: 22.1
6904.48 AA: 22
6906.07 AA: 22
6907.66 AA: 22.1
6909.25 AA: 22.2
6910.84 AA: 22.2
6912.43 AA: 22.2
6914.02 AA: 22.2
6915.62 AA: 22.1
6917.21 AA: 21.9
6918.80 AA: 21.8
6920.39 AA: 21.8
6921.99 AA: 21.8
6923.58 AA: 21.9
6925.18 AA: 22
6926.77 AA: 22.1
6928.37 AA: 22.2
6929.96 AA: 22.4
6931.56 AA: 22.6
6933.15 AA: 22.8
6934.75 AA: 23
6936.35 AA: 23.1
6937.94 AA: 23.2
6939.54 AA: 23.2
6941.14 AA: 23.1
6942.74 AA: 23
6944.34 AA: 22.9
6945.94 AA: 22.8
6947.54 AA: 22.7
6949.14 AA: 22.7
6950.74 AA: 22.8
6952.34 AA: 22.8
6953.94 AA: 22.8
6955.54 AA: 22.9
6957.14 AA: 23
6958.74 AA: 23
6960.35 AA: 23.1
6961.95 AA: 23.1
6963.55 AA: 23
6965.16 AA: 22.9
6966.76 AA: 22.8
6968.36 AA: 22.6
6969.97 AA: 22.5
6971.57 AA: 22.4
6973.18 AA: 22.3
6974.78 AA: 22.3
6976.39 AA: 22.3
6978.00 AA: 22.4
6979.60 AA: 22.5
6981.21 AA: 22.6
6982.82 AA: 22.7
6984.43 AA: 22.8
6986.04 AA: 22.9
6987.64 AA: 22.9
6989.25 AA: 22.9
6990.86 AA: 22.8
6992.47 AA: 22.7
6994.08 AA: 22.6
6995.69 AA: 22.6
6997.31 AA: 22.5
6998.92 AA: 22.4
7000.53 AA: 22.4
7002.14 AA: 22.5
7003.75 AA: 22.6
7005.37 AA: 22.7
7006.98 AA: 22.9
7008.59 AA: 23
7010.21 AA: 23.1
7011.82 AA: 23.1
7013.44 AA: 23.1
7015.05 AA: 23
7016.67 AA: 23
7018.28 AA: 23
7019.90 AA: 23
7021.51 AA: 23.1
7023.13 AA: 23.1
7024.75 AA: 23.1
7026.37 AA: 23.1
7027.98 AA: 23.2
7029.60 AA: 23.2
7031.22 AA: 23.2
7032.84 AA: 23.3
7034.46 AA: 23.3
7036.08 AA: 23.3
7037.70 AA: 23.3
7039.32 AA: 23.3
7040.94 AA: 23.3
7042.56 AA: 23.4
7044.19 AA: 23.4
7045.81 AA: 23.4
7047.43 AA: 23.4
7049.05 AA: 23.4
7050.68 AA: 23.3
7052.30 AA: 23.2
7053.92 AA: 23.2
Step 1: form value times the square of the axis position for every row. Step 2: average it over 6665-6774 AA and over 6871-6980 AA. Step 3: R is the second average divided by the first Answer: 1.05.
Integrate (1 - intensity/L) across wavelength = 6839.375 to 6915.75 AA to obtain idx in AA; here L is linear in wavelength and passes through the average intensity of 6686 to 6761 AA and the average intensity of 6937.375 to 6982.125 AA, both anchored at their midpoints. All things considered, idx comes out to 3.2 AA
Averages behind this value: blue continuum 22.7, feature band 21.8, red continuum 22.8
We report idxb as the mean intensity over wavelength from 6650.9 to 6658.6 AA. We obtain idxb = 23.6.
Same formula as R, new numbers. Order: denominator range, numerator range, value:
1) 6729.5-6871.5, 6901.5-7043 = 1.08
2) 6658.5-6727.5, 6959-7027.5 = 1.08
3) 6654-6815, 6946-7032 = 1.08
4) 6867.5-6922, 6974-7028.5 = 1.07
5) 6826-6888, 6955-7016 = 1.09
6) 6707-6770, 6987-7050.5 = 1.10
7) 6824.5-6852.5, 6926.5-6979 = 1.09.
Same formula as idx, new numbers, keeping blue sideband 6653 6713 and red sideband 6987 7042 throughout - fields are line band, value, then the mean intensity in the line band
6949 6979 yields 0.3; 22.7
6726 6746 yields 0.5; 22.5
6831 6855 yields 1.7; 21.4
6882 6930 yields 2.0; 22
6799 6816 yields 0.5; 22.3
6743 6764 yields 0.4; 22.6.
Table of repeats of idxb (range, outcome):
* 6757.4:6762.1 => 22.6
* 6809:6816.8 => 22.1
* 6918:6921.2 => 21.8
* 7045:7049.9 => 23.4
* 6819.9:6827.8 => 22.1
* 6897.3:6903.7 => 22.1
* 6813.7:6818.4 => 22.1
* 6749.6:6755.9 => 22.6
